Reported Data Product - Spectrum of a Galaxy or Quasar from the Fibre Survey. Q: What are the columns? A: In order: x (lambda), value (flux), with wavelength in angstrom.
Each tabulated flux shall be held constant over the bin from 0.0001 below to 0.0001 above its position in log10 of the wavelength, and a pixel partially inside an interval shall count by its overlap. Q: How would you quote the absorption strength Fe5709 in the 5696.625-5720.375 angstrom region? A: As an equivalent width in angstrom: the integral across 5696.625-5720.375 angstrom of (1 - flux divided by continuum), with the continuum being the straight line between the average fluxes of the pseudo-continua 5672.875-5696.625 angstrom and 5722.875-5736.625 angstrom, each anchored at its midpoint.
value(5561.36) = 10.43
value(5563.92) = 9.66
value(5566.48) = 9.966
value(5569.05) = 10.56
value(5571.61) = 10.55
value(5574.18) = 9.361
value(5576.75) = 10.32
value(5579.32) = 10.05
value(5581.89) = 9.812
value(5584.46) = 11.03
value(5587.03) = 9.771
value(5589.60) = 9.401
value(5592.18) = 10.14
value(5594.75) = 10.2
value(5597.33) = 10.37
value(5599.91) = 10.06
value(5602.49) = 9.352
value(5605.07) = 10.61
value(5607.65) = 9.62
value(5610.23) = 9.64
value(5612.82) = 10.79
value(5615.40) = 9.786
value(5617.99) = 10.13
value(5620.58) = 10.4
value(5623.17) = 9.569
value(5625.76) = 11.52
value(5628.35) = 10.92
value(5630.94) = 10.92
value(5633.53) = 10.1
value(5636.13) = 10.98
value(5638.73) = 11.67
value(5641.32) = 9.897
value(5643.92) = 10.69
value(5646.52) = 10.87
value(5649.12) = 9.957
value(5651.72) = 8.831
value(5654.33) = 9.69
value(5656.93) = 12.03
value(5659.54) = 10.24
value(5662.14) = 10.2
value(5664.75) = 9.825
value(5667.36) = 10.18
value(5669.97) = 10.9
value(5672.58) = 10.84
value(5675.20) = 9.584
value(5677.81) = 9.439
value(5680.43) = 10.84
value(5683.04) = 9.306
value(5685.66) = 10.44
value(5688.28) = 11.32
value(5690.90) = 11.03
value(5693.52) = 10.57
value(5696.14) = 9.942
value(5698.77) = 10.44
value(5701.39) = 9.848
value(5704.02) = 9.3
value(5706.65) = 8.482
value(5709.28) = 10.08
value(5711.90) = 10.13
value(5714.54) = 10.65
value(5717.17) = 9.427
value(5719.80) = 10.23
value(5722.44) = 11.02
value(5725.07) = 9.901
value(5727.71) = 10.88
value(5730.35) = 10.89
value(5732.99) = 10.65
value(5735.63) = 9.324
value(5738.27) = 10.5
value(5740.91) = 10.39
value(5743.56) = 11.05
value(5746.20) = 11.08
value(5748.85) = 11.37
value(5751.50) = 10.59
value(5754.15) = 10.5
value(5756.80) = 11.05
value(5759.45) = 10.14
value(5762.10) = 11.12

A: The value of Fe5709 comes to 1.2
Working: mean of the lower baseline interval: 10.3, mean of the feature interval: 9.83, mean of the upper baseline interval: 10.4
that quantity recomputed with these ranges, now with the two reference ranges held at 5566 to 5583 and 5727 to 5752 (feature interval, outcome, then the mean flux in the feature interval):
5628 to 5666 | -0.4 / 10.4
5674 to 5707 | 1.3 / 10.1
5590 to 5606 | 0.2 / 10.1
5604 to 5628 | 0.0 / 10.3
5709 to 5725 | 0.5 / 10.2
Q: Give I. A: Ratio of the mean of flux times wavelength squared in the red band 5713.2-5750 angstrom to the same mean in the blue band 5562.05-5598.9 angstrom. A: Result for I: 1.10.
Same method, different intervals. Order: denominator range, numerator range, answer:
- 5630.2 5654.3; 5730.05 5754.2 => 1.06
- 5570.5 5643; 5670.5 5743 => 1.03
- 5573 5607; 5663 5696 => 1.06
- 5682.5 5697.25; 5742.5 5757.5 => 1.06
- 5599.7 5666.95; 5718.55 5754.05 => 1.06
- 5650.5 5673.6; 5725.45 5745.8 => 1.05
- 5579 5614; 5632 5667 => 1.05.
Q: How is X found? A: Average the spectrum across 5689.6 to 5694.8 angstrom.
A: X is 10.8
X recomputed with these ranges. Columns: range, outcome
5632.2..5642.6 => 10.7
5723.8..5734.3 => 10.6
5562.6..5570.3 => 10.1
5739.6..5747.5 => 10.8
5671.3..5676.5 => 10.2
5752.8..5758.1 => 10.8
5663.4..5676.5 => 10.3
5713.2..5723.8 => 10.3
